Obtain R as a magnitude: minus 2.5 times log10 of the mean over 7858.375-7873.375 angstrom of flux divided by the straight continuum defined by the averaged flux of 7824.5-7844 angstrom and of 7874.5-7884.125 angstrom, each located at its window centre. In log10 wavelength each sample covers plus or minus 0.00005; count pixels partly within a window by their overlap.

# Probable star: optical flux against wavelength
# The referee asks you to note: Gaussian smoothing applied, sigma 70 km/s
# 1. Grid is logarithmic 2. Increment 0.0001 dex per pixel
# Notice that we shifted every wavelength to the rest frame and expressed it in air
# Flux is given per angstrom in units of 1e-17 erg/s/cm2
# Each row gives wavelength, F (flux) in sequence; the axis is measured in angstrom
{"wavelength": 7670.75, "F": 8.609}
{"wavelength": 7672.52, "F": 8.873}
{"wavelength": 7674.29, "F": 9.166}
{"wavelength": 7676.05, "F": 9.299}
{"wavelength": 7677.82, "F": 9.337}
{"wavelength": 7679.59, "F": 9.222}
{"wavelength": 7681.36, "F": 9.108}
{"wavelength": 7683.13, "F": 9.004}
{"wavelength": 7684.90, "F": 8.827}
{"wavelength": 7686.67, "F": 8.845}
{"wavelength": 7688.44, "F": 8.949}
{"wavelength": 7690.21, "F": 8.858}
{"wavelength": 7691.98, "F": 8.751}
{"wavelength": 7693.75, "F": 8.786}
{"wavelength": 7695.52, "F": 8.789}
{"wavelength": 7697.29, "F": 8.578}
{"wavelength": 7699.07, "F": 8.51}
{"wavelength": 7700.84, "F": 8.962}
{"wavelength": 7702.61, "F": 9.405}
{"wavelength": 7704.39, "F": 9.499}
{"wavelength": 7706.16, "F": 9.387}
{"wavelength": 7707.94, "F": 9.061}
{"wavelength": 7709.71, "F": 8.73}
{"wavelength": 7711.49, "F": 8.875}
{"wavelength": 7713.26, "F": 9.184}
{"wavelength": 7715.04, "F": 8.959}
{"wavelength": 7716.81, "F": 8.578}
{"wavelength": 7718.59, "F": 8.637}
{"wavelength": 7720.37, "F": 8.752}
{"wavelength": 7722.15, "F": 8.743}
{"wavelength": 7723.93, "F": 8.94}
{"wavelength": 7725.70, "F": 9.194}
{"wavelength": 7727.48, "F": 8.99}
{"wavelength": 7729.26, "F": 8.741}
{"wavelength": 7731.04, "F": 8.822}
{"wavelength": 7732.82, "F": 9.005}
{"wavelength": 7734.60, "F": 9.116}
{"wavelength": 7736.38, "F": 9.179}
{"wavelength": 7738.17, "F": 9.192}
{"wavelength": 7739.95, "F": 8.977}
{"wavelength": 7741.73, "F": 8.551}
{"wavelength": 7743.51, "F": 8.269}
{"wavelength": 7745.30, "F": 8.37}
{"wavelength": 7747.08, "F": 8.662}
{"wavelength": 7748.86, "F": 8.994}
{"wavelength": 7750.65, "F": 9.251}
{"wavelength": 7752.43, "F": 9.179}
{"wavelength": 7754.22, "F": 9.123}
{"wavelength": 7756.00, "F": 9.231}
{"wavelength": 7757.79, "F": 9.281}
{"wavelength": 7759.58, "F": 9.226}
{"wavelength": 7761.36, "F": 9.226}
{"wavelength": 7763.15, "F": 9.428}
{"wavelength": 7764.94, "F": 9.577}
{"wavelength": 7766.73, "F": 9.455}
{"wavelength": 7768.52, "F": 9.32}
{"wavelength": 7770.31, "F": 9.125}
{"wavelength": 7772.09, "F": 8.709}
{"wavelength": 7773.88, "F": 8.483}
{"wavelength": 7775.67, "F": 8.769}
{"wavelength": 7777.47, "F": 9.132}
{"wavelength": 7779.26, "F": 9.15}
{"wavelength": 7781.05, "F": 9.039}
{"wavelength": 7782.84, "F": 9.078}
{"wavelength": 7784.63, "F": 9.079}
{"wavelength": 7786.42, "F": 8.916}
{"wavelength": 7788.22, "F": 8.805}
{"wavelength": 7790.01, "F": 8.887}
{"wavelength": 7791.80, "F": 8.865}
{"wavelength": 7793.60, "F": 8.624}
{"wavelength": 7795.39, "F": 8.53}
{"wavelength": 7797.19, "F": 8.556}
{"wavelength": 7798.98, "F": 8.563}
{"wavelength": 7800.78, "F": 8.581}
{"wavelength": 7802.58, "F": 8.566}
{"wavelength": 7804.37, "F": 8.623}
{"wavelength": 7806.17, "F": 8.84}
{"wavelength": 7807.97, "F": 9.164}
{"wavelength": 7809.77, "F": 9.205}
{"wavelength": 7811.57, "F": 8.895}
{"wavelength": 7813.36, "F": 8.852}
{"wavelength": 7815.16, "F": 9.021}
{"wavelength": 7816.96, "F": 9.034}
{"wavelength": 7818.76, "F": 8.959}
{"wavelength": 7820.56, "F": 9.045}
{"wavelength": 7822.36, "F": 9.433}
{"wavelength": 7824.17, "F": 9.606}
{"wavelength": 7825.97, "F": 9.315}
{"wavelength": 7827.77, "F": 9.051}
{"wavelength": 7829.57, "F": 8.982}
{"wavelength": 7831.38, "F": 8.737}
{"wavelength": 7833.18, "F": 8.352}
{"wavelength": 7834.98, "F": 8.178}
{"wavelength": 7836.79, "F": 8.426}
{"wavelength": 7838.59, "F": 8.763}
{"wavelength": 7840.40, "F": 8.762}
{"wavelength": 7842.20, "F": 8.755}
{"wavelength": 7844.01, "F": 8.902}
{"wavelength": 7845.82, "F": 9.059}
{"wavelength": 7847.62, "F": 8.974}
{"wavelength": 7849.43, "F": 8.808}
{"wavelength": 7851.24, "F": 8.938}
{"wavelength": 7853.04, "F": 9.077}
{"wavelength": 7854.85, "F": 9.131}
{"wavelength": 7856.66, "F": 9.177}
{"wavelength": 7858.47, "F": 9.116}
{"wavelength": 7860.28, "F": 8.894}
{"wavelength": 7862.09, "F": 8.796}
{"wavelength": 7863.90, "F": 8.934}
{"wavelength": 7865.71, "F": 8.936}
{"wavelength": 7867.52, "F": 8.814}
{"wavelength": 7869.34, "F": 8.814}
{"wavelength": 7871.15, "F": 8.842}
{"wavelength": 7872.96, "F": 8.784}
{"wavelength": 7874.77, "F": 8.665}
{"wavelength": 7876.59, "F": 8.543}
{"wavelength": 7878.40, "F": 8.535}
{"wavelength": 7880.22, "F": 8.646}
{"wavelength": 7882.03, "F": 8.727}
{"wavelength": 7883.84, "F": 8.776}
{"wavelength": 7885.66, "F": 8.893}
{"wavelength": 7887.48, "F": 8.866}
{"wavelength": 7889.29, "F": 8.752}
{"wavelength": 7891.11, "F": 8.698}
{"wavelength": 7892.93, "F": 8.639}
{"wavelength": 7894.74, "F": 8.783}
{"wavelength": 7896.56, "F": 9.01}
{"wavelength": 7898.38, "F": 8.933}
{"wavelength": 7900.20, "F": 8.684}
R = -0.02 mag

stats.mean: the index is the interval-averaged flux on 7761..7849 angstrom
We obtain 8.92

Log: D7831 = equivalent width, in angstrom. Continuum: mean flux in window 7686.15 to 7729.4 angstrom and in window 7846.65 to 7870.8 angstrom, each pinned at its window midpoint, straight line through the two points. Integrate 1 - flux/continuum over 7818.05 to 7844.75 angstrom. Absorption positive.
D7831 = 0.2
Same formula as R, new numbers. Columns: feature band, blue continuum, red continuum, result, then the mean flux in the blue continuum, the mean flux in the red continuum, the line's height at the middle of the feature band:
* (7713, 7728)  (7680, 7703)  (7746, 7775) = 0.01 mag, 8.87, 9.14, 8.98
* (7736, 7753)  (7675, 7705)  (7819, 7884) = 0.01 mag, 8.98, 8.87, 8.94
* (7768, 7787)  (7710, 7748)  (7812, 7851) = -0.01 mag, 8.84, 8.91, 8.87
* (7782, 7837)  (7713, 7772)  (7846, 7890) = 0.01 mag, 9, 8.86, 8.93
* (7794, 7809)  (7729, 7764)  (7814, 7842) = 0.03 mag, 9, 8.91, 8.93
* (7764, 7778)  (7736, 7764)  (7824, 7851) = -0.01 mag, 9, 8.83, 8.96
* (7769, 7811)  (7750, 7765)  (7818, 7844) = 0.03 mag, 9.26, 8.88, 9.1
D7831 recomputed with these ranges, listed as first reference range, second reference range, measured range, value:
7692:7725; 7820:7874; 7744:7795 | -0.65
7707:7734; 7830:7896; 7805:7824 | -0.51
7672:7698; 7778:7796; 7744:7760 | -0.14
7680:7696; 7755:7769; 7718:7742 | 0.57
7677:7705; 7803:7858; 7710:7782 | -0.29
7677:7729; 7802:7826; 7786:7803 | 0.63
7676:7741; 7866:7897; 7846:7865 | -0.44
